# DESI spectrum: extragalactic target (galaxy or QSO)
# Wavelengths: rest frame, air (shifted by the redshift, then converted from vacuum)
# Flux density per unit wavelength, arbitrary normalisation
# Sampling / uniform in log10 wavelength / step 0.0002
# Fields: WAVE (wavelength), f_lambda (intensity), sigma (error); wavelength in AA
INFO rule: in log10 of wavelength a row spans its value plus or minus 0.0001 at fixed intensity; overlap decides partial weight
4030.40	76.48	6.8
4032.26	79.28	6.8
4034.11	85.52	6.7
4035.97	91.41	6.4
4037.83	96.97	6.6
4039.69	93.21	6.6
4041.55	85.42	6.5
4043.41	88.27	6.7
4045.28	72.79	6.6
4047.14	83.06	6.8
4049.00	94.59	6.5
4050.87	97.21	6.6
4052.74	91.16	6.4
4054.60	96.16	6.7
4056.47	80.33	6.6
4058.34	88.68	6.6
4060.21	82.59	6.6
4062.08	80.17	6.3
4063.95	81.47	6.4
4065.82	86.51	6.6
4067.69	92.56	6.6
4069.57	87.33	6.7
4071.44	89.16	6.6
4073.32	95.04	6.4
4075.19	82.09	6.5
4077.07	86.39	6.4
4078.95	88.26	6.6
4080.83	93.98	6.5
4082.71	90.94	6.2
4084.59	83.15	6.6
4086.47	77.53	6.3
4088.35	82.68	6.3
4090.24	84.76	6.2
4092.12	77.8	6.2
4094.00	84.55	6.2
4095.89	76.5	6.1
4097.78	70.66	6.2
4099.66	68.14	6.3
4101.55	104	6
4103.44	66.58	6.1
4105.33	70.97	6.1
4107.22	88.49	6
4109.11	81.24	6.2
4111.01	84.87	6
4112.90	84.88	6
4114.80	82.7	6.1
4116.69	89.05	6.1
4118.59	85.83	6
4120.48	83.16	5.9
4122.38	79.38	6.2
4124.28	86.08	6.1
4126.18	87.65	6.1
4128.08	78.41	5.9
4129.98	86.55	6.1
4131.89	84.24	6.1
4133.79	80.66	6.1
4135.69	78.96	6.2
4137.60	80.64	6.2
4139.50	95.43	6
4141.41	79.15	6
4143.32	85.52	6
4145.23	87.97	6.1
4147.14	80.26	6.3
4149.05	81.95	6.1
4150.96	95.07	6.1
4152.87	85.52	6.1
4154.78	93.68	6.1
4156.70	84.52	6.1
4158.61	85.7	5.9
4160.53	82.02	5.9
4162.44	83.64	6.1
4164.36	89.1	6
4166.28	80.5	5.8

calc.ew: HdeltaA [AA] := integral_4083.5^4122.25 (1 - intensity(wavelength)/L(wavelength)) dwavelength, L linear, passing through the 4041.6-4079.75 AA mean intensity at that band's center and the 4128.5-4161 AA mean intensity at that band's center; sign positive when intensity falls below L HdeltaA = 2.13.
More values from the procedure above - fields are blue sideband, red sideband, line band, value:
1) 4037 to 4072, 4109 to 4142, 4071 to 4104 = 0.93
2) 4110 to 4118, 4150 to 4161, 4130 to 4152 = 0.61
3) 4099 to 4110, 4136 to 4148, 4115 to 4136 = -0.29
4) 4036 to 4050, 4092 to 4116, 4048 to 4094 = -1.39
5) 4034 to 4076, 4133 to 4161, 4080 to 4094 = 0.43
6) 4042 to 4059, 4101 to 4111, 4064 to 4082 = -0.70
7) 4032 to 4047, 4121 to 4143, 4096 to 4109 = 0.96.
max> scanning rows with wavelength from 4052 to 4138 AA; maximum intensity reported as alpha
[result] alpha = 104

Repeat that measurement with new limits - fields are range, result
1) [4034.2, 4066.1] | 97.21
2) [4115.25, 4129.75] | 89.05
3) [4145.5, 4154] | 95.07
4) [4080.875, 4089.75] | 90.94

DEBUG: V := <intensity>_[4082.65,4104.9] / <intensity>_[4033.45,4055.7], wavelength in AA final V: 0.9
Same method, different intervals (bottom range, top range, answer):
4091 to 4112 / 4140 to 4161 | 1.08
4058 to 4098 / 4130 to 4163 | 1.00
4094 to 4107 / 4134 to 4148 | 1.08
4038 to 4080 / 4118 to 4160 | 0.97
